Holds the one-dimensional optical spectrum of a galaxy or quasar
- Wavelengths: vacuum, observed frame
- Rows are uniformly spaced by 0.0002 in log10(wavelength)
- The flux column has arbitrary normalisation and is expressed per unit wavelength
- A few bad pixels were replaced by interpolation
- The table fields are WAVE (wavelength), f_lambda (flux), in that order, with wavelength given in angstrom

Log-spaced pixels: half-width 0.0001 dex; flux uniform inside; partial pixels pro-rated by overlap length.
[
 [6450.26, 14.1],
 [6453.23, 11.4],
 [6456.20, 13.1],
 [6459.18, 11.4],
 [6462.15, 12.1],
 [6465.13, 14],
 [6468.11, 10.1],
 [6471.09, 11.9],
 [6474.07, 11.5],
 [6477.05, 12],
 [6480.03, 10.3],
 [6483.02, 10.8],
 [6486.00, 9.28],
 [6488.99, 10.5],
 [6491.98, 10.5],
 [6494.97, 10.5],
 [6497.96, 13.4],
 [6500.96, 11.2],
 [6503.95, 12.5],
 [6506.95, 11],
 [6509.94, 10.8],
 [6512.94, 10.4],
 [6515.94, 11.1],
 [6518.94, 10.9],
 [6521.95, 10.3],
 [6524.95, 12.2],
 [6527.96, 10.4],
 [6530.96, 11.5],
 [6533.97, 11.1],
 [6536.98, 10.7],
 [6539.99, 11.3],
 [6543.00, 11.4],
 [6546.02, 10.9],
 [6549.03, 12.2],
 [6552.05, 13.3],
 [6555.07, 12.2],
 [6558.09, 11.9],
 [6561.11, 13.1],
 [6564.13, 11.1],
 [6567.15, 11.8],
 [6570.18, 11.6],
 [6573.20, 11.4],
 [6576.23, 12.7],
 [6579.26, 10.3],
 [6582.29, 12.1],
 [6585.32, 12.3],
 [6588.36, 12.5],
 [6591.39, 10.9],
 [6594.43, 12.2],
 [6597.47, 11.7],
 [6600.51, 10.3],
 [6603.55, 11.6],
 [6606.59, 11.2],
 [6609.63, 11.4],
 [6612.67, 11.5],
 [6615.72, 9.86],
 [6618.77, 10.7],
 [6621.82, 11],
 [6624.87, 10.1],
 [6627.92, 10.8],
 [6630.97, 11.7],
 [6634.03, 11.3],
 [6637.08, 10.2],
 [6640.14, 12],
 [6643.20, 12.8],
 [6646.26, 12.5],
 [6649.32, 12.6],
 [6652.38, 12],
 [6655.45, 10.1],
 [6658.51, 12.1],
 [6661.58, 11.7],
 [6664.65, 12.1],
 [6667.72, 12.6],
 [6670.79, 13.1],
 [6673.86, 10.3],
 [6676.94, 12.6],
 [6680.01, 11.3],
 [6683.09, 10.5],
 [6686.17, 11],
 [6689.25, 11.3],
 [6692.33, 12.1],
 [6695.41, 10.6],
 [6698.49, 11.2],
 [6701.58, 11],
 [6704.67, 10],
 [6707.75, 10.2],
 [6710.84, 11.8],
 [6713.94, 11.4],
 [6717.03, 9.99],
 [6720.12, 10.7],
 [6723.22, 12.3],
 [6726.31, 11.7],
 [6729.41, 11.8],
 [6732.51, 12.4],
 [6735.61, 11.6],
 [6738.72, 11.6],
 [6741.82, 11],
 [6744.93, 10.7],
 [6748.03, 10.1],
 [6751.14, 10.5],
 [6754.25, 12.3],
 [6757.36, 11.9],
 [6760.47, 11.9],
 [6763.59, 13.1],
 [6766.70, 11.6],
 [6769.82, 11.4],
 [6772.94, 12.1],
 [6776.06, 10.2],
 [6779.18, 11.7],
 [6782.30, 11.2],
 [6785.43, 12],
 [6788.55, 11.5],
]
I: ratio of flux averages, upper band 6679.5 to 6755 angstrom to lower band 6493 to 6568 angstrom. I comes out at 0.97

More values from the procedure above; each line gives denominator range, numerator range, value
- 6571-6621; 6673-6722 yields 0.97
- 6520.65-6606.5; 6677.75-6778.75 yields 0.97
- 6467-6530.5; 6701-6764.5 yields 1.03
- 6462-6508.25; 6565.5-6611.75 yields 1.02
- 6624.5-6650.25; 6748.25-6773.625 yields 1.01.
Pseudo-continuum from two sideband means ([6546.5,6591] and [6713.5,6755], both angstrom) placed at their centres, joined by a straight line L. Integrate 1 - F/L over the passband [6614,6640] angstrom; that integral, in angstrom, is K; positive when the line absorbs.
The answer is 2.10 angstrom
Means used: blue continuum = 12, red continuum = 11.3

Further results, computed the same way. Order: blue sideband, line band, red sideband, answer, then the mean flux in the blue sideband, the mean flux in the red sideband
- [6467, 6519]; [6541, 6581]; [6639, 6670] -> -1.2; 11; 12.1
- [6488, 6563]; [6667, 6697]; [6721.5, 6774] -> 0.2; 11.4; 11.6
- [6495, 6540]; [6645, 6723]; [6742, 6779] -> -0.2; 11.2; 11.4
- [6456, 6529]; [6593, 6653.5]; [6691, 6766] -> -0.4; 11.3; 11.3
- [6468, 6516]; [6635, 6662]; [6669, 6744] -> -1.3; 11.1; 11.3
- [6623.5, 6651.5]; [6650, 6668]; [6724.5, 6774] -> -0.3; 11.6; 11.6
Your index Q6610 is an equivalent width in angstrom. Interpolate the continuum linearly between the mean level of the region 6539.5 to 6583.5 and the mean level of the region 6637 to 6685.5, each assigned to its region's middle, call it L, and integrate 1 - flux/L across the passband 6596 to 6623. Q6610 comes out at 1.8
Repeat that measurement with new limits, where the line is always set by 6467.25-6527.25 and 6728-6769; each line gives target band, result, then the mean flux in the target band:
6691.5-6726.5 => 1.4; 11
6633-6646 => -0.4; 11.7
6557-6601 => -2.1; 11.8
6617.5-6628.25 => 0.7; 10.6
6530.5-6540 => 0.0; 11.1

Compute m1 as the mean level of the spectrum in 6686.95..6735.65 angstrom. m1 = 11.2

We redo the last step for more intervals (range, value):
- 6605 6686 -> 11.5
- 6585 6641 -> 11.2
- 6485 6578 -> 11.4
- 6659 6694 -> 11.7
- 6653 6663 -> 11.4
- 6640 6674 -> 12.1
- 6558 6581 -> 11.7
